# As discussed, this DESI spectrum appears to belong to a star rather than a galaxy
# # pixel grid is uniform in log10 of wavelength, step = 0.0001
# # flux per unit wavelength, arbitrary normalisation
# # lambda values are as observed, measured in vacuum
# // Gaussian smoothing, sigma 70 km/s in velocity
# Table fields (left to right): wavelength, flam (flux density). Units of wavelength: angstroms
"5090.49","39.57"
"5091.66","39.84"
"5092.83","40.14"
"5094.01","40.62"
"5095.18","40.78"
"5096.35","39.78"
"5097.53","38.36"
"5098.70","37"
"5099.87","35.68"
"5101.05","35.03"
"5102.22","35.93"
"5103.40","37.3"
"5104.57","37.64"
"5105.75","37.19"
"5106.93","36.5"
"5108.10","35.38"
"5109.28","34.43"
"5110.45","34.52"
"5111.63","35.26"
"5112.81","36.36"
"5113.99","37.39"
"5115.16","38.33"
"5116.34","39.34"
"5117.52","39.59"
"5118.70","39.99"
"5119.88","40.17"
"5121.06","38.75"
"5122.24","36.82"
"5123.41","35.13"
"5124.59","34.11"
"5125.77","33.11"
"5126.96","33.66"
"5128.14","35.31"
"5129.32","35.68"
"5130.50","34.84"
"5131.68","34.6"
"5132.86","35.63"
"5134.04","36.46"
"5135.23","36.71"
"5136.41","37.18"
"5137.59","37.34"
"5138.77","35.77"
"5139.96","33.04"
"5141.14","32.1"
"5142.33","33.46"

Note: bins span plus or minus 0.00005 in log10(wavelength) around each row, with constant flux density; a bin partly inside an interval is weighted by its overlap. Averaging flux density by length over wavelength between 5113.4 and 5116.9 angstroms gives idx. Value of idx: 38.4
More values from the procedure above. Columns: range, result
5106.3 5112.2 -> 35.2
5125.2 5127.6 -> 33.3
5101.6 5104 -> 36.7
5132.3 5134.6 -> 36.1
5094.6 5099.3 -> 39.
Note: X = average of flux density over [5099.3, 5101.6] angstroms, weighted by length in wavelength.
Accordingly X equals 35.3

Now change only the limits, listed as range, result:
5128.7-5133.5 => 35.3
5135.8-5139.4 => 36.7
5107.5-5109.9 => 35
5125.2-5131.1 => 34.5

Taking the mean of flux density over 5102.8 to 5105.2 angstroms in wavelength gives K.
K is 37.4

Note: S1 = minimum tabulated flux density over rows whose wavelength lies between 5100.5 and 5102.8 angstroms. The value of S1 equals 35.03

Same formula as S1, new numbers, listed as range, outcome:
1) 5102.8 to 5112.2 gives 34.43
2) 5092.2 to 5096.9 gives 39.78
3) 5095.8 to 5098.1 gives 38.36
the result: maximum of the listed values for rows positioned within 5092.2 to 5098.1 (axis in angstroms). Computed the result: 40.78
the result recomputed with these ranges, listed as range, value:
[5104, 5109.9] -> 37.64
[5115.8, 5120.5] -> 40.17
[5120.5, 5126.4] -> 38.75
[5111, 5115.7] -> 38.33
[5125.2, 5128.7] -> 35.31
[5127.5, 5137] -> 37.18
